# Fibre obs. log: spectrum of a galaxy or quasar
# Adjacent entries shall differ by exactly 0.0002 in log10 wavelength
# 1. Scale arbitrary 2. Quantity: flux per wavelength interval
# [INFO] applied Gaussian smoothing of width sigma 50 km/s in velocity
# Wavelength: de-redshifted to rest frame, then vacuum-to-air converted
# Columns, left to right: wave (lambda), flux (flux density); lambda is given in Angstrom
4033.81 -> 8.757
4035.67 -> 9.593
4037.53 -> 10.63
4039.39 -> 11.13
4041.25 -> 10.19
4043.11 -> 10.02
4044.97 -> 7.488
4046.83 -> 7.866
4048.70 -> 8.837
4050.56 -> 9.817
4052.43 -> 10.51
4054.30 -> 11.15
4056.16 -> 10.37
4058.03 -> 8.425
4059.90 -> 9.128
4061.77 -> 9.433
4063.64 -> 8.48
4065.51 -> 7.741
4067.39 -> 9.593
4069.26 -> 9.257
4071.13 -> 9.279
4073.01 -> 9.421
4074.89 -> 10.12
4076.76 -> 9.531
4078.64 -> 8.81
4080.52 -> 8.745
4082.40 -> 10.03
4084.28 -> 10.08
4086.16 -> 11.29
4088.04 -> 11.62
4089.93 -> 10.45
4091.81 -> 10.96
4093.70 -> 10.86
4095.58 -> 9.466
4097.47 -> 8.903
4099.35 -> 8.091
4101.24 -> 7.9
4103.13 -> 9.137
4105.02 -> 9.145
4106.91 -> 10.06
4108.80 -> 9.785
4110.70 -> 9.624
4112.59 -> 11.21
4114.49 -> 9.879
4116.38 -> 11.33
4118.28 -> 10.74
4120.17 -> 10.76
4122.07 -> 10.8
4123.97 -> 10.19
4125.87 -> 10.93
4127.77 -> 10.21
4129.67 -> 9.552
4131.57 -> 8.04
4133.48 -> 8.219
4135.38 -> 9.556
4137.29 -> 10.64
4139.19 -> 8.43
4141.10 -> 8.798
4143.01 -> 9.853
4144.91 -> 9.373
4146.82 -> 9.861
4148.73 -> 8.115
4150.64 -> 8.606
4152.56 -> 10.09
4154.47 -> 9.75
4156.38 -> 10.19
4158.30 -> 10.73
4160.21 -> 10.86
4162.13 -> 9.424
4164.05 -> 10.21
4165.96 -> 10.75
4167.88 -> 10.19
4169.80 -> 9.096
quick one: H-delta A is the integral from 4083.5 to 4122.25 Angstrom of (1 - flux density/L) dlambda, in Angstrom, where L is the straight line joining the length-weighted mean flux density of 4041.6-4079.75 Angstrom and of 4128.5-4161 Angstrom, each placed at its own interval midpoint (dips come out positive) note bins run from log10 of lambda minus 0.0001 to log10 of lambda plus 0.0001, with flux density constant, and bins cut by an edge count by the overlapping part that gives -3.0 Angstrom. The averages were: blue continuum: 9.28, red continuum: 9.45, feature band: 10.1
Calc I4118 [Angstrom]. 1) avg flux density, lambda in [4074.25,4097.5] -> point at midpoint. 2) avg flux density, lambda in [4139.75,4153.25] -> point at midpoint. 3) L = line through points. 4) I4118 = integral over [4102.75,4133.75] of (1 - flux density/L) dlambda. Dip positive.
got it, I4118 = -1.3 Angstrom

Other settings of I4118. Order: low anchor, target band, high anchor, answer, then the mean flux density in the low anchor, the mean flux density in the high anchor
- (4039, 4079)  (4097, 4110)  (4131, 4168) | 0.6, 9.38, 9.59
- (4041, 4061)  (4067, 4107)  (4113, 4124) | 1.7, 9.41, 10.7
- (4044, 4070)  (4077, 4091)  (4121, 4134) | -1.1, 9.15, 9.76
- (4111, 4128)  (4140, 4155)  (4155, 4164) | 1.6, 10.7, 10.3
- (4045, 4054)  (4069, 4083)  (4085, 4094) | 1.4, 9.21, 11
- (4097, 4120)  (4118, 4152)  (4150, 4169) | 1.1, 9.71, 10.1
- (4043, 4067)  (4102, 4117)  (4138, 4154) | -1.3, 9.15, 9.18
